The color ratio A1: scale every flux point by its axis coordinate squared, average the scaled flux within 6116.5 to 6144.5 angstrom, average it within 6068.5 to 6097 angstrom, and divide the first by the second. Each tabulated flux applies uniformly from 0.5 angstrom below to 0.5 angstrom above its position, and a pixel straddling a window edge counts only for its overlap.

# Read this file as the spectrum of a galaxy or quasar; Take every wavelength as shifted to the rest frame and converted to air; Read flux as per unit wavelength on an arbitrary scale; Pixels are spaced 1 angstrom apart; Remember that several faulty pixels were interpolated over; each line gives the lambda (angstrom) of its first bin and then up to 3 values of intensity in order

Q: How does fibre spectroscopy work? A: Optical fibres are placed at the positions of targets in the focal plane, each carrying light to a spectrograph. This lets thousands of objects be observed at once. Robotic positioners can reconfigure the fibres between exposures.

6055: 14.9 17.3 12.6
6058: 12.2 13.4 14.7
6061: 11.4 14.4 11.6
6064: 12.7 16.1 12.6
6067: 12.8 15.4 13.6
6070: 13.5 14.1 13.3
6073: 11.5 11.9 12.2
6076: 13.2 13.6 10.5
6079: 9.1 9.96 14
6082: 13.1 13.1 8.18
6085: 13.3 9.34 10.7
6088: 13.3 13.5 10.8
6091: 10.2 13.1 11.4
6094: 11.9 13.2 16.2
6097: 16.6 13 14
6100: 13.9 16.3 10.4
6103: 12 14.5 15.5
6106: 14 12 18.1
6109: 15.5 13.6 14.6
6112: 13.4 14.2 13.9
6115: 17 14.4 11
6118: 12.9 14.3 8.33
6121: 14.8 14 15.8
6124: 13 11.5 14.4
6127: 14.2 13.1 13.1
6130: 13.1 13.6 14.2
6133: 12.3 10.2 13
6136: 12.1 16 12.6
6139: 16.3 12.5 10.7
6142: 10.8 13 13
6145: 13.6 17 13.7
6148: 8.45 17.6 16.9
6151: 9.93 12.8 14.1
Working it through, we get 1.1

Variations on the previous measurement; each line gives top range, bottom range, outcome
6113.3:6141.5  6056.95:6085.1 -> 1.07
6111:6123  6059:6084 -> 1.08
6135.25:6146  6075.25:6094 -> 1.15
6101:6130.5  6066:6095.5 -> 1.14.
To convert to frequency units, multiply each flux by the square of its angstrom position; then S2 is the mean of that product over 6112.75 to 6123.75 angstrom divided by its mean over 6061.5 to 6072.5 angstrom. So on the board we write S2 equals 1.02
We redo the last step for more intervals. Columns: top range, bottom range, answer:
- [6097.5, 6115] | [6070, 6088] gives 1.20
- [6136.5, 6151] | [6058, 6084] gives 1.09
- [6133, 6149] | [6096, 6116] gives 0.91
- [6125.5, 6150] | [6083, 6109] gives 1.04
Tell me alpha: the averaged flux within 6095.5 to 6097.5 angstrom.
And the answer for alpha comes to 16.4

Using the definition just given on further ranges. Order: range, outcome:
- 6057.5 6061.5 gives 12.9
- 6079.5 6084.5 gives 11.7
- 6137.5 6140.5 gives 13.8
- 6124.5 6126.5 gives 12.9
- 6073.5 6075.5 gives 12.1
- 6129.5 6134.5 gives 12.7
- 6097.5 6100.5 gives 13.6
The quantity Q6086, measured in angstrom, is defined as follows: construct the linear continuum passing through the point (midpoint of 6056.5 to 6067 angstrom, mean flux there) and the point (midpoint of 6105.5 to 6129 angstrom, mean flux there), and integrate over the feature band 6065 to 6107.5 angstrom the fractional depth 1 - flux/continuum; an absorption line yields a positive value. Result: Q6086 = 2.12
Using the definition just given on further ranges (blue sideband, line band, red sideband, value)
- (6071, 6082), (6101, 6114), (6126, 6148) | -1.5 angstrom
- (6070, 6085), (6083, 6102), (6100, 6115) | 0.7 angstrom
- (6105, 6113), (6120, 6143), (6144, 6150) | 1.9 angstrom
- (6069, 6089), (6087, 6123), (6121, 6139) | -2.3 angstrom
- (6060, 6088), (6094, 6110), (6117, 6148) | -1.8 angstrom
